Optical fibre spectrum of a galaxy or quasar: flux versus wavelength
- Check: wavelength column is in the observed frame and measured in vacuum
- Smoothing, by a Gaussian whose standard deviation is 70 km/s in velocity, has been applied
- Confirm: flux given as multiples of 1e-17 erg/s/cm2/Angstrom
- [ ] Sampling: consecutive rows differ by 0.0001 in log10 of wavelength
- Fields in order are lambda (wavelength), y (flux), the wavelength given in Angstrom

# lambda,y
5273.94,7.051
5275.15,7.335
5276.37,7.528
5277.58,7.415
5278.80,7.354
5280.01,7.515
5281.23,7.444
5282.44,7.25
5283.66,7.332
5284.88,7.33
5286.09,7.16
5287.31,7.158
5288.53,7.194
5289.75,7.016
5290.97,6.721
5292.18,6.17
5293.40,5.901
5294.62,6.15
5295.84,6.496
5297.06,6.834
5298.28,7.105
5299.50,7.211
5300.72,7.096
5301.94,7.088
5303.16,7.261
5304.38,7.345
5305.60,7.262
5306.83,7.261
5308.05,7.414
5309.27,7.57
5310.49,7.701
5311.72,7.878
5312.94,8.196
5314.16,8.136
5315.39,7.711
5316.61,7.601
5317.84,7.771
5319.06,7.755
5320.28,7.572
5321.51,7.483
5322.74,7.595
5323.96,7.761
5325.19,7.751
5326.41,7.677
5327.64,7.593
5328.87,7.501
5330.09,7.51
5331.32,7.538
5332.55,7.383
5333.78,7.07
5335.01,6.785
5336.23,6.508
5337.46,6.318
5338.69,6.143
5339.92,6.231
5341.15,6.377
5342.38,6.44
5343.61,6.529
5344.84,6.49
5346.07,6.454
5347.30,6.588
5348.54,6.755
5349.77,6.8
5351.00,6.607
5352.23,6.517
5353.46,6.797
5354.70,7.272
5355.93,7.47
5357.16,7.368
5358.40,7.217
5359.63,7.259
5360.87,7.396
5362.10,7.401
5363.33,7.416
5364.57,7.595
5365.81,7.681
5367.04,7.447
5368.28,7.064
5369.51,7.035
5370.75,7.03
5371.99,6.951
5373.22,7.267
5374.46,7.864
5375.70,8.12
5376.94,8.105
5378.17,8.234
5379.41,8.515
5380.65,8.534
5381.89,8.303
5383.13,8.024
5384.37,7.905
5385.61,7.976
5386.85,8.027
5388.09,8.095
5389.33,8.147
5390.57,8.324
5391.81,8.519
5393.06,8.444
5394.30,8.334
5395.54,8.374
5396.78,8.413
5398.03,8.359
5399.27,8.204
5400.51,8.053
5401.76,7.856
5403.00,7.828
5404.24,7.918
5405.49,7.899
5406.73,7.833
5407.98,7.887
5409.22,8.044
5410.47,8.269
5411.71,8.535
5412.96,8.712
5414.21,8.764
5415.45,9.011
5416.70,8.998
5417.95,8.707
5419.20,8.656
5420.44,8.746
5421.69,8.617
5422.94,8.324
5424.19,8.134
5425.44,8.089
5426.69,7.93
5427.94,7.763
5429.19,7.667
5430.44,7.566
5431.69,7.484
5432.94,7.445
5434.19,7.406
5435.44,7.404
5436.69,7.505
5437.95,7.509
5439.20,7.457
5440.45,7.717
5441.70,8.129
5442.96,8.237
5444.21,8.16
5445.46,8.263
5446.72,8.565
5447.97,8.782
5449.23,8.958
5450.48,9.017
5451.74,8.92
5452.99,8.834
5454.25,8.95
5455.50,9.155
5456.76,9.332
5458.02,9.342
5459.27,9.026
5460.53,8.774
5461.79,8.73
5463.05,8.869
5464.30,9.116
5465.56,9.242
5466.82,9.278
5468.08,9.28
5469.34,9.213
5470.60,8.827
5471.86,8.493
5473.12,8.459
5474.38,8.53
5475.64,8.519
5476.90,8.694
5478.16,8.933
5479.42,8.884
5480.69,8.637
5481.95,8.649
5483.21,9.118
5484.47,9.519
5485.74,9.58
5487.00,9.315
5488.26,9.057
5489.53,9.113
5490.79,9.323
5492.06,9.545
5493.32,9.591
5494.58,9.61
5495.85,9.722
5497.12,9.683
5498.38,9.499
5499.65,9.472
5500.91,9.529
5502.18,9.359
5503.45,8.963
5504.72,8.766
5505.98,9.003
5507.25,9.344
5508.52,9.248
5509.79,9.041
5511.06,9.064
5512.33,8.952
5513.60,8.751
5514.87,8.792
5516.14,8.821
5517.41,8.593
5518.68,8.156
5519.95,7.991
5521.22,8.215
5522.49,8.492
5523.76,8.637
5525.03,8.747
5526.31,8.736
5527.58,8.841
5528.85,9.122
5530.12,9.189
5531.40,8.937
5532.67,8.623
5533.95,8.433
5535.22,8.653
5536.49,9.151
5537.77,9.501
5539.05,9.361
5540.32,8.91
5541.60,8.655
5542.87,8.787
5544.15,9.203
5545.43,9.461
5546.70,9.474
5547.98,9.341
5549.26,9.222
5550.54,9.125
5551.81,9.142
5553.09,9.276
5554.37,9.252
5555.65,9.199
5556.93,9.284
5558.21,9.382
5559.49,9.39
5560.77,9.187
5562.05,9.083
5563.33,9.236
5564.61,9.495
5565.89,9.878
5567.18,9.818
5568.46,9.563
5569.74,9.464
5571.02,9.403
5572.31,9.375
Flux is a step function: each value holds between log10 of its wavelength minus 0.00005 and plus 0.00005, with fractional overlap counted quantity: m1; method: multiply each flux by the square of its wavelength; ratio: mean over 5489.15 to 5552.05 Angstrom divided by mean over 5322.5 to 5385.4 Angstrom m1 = 1.32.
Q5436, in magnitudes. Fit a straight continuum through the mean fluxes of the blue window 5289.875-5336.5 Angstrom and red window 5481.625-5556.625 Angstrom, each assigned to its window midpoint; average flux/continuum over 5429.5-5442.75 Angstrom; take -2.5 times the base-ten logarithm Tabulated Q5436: 0.11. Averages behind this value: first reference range 7.3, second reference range 9.07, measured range 7.59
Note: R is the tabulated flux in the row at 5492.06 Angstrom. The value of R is 9.545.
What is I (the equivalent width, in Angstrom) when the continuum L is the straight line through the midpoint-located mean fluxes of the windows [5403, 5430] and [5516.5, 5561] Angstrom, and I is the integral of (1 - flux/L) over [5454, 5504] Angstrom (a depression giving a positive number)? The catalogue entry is -2.8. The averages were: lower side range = 8.29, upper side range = 8.96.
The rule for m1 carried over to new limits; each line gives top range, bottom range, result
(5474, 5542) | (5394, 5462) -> 1.12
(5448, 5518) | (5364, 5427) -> 1.15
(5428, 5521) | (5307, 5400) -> 1.22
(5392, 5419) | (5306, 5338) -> 1.14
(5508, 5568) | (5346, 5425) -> 1.21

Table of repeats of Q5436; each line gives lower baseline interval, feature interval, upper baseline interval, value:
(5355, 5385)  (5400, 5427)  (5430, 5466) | -0.033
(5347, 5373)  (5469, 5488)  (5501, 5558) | -0.060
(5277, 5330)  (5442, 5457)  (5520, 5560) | -0.047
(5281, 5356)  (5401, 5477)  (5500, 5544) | -0.034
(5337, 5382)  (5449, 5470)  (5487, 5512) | -0.045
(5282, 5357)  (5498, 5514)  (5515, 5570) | -0.051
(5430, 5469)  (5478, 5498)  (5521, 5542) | -0.076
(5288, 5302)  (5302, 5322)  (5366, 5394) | -0.095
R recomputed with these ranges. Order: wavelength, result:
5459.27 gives 9.026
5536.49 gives 9.151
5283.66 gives 7.332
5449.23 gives 8.958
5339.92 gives 6.231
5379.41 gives 8.515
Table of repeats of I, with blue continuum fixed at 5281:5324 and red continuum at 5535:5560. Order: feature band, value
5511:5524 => 0.57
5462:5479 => -0.57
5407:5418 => -0.51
